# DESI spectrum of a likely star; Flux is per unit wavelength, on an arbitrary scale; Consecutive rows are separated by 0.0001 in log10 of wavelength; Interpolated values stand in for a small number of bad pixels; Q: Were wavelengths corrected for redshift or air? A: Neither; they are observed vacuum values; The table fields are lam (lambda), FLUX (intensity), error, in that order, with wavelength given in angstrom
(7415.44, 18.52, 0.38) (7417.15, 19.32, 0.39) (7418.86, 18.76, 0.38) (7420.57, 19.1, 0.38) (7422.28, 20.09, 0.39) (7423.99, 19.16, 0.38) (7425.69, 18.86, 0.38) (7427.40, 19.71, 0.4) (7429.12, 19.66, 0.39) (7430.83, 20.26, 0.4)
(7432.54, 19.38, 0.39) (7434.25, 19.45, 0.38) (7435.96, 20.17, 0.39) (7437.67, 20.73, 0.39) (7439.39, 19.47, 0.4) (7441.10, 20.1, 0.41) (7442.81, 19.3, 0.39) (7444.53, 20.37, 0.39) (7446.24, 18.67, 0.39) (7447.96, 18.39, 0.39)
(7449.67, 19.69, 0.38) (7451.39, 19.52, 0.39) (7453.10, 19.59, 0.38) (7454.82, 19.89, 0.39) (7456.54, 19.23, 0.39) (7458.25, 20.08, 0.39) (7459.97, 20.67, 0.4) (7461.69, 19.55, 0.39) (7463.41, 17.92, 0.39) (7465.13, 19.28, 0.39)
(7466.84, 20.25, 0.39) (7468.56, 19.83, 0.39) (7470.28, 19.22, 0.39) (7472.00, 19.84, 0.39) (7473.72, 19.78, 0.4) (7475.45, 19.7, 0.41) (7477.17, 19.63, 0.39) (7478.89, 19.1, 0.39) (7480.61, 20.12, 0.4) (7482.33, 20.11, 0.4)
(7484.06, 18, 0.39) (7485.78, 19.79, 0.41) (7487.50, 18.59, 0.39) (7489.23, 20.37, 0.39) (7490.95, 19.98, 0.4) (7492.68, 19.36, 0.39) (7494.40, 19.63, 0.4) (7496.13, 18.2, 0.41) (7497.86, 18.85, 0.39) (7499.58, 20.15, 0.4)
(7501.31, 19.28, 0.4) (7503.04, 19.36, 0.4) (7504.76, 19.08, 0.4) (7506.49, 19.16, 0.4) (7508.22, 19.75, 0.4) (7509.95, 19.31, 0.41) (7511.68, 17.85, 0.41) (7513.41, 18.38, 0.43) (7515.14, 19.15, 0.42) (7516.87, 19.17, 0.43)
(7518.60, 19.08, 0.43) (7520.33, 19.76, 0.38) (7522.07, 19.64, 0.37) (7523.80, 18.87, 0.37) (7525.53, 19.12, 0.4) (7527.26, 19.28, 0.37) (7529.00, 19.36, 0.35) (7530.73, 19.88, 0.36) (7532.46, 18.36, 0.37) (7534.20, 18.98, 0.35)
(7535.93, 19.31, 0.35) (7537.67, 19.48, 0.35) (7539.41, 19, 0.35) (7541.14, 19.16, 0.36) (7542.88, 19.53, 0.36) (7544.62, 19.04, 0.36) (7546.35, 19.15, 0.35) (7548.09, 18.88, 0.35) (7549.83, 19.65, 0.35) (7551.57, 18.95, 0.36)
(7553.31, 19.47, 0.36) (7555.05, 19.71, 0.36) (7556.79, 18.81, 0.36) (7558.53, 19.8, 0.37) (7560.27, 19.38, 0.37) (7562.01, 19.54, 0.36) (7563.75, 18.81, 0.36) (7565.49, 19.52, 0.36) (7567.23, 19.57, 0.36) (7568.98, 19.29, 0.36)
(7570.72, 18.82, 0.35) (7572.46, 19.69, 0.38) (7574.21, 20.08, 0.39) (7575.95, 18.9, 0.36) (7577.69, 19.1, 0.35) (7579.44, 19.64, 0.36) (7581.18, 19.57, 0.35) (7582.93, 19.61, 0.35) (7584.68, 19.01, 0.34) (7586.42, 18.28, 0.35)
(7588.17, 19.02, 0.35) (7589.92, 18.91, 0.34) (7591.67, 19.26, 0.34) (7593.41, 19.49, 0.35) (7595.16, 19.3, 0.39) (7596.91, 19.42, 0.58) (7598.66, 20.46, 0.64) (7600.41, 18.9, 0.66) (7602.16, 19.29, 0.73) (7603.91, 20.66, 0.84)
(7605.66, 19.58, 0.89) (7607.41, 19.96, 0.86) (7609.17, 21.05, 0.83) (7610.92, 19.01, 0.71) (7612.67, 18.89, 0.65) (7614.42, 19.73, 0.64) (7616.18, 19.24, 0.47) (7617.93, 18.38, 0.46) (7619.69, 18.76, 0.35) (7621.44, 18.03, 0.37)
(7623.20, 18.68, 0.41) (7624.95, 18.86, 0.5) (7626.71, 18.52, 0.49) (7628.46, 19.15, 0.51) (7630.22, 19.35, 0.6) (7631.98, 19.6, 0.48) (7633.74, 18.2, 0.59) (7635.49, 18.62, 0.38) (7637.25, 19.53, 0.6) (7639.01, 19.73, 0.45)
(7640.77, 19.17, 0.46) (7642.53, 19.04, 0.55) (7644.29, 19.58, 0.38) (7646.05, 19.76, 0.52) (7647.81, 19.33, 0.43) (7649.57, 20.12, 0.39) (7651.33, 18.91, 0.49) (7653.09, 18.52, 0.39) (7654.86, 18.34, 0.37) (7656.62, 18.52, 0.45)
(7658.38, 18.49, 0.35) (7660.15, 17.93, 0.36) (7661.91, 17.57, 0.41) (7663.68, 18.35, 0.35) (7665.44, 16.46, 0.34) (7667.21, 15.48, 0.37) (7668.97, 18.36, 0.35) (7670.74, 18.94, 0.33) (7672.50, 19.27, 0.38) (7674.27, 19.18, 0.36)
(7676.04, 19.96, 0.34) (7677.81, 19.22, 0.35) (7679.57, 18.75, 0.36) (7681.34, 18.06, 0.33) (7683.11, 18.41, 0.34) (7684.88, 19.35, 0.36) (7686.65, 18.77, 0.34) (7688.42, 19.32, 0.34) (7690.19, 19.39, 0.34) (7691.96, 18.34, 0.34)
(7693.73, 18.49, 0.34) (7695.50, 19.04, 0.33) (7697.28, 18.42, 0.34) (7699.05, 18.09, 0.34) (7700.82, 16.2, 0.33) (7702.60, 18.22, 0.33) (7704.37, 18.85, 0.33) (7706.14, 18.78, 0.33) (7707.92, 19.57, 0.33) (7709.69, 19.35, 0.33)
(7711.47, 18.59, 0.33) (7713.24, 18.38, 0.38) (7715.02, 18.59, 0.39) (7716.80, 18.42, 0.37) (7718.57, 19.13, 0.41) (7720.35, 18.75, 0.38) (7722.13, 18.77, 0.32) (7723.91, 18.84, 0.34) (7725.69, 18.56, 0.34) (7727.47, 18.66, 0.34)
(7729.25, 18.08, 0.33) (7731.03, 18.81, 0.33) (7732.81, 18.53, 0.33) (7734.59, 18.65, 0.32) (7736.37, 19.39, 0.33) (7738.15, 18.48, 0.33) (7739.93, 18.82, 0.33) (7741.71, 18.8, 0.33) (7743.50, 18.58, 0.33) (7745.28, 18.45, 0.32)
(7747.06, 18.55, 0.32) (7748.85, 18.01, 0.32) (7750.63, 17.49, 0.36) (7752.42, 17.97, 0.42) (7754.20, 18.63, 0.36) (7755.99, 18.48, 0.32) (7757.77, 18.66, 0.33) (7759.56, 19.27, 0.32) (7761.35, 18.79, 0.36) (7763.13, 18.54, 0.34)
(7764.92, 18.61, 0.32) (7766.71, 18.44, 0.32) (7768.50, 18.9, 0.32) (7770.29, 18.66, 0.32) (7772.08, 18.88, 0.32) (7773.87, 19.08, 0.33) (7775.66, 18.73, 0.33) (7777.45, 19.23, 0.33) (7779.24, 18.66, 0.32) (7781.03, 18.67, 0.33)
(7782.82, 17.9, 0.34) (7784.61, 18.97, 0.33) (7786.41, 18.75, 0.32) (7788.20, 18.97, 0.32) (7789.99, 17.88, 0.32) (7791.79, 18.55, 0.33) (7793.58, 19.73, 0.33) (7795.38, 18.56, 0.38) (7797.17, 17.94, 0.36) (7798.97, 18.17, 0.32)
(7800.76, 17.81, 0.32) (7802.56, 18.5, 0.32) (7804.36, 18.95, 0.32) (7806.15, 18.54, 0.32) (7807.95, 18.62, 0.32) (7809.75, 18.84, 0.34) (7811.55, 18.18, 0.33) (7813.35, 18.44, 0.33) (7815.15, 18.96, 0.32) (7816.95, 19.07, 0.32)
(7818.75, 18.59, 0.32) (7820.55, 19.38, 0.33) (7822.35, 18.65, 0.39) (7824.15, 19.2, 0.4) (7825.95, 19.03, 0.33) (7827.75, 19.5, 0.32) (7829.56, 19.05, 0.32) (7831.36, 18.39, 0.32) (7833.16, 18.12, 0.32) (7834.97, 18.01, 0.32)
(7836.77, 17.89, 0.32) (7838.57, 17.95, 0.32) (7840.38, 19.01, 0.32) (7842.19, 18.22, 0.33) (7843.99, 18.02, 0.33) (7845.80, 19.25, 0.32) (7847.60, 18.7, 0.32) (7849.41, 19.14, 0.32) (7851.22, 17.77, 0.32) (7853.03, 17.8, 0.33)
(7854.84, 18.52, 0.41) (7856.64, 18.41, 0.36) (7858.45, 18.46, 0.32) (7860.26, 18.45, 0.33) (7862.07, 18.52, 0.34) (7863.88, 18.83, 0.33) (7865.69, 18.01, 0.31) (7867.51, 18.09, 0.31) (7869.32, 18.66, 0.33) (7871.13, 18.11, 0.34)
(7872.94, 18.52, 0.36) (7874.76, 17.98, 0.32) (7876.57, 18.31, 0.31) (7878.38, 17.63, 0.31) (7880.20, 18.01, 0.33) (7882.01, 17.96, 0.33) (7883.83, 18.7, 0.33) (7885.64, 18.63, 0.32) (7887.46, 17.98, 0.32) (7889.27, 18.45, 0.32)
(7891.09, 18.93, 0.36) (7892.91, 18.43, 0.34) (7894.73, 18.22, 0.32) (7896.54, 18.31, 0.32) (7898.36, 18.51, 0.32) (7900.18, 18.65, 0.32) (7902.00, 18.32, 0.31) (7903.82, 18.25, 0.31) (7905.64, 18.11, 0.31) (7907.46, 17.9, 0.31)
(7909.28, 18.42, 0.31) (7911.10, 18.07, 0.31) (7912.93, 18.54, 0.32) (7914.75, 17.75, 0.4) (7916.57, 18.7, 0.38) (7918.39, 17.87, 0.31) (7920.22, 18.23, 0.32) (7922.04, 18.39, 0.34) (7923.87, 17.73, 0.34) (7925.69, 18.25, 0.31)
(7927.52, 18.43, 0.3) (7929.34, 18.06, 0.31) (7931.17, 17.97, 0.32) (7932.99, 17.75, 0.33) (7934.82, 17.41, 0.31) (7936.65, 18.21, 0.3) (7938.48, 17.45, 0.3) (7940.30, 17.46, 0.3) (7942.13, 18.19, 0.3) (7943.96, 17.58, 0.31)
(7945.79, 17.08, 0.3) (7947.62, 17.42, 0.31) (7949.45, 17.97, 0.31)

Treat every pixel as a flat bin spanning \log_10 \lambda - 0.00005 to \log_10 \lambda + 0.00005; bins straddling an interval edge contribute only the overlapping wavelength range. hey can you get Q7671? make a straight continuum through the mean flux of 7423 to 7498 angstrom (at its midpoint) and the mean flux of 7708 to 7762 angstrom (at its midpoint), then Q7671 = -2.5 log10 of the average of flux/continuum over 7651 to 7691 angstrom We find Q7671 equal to 0.020 mag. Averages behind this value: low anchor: 19.5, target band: 18.5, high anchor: 18.6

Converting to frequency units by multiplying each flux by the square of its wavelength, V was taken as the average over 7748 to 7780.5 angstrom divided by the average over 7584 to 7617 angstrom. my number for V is 1.00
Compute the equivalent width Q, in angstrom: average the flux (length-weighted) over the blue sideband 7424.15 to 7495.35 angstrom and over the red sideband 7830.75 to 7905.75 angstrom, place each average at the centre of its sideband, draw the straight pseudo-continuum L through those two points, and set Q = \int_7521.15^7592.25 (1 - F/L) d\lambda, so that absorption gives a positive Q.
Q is 0.1 angstrom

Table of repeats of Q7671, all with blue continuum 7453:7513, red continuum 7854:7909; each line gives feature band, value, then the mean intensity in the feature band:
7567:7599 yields -0.01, 19.3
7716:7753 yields 0.01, 18.6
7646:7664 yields 0.02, 18.7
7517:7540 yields 0.00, 19.2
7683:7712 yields 0.01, 18.7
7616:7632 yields 0.01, 18.8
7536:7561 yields 0.00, 19.3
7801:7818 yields -0.01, 18.6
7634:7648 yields -0.02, 19.3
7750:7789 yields 0.00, 18.7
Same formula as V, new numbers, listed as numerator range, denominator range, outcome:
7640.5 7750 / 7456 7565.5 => 1.01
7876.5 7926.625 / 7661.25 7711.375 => 1.04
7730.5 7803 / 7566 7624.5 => 1.01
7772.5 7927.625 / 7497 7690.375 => 1.03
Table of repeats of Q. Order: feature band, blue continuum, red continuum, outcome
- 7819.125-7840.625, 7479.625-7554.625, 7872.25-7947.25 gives -0.4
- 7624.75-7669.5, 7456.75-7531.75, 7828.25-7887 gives 0.7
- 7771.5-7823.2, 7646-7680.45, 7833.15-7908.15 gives -0.7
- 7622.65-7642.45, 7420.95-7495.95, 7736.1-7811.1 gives 0.0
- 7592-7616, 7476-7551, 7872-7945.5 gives -0.8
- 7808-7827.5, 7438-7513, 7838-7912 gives -0.4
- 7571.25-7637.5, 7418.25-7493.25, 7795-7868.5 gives -0.3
